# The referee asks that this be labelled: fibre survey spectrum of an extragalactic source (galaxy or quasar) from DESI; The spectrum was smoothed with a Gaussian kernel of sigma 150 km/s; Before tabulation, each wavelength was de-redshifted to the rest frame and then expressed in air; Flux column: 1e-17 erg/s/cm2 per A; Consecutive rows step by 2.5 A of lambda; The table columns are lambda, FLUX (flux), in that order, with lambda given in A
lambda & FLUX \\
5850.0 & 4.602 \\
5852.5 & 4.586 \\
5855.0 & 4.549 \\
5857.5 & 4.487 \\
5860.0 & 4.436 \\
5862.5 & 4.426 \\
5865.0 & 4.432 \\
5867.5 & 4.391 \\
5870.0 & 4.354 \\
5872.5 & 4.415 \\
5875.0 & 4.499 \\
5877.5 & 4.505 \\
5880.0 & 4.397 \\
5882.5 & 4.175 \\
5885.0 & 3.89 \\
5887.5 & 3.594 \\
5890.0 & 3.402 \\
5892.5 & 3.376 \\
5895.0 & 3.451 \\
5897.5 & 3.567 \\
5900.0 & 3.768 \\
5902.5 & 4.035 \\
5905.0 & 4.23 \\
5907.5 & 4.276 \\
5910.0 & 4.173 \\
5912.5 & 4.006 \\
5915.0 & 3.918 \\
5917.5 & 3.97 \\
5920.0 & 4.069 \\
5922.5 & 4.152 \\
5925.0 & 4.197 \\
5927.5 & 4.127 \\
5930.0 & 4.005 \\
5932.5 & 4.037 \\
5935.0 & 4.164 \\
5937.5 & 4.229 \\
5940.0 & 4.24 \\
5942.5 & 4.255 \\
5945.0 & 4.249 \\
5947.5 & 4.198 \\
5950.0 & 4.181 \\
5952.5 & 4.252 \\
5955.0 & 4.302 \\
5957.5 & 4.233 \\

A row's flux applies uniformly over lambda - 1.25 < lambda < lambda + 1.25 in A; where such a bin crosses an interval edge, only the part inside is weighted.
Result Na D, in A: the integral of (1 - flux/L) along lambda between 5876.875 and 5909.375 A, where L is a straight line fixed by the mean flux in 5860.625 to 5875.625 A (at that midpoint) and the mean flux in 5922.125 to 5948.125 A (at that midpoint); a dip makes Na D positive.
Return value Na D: 3.3 A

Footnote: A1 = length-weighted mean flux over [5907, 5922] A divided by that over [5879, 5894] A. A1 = 1.1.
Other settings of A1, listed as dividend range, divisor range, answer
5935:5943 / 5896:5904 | 1.11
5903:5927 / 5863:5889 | 0.96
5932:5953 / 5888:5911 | 1.11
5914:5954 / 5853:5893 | 0.98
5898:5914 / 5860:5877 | 0.92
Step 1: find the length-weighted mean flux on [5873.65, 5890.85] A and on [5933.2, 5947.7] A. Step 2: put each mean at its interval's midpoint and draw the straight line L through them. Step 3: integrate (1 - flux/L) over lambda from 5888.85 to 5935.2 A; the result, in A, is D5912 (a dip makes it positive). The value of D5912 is 2.4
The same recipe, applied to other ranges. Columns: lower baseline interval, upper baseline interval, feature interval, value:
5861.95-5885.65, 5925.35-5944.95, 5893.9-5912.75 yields 1.4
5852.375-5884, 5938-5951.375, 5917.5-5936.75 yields 0.8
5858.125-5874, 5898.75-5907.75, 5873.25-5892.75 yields 1.1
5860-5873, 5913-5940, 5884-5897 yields 2.3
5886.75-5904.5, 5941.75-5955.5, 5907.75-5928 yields -1.1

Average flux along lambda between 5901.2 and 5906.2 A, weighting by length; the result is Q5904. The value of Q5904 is 4.13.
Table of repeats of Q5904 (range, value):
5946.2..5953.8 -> 4.21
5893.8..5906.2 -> 3.81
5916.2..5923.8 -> 4.06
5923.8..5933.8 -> 4.09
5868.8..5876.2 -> 4.42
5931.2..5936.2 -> 4.1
